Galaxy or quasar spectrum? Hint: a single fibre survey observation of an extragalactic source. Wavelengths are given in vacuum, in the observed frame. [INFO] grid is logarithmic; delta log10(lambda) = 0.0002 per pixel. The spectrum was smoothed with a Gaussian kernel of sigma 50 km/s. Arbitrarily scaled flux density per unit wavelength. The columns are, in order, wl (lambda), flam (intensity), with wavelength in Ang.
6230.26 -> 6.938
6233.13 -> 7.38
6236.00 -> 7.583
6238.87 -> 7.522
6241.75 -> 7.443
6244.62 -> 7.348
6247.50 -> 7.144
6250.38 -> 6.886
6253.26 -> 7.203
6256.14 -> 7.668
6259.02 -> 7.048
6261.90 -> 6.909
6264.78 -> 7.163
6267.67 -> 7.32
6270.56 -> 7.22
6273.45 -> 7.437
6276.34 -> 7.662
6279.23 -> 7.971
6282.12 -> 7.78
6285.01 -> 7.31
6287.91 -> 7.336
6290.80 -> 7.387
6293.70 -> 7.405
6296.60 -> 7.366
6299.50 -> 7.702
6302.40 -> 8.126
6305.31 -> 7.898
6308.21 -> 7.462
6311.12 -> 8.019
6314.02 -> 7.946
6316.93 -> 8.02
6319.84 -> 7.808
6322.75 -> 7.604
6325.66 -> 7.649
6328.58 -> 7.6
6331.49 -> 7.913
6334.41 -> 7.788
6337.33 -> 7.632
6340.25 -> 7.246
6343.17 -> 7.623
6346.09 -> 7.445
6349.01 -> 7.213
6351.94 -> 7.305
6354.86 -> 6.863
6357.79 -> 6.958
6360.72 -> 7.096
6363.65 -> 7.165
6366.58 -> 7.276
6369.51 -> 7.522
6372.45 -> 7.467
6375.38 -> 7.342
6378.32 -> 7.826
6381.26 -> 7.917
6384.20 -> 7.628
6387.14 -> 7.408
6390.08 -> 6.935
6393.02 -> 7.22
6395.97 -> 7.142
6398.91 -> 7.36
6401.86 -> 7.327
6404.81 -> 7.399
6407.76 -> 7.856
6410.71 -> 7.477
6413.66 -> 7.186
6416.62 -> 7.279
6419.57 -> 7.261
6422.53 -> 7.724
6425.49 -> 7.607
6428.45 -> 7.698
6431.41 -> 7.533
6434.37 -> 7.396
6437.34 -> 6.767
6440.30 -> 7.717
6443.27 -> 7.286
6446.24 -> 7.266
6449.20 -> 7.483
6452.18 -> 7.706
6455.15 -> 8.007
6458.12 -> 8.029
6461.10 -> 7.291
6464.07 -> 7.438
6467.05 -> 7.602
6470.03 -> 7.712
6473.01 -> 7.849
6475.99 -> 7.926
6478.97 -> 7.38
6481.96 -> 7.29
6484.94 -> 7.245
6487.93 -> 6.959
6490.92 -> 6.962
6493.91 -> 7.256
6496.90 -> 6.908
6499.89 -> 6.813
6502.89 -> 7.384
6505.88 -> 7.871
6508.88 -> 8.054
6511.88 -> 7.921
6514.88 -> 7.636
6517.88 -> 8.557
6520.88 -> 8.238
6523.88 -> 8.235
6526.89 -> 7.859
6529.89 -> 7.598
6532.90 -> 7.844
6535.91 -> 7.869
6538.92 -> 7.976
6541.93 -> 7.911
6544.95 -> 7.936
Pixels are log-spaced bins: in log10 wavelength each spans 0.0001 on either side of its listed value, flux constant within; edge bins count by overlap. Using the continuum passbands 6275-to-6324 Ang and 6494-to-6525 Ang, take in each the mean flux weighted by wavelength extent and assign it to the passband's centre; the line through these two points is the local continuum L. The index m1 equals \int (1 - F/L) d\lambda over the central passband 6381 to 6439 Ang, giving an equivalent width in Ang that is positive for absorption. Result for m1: 2.4 Ang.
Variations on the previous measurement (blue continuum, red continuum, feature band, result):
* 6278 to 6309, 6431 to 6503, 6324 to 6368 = 1.0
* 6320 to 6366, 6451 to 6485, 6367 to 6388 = -0.3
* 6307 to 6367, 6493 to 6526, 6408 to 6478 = 1.0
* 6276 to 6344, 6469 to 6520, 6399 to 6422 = 0.6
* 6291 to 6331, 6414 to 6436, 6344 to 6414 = 2.1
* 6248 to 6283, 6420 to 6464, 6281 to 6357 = -1.9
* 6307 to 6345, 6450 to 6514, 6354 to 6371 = 1.1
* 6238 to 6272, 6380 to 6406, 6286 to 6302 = -0.5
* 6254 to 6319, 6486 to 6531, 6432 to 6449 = 0.6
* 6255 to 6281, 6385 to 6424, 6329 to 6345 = -0.6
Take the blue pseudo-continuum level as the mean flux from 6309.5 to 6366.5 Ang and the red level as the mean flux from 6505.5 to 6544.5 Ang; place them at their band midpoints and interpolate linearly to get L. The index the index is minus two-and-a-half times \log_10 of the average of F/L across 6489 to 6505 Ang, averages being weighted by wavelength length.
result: 0.12 mag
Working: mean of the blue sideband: 7.51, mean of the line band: 7.09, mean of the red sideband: 7.97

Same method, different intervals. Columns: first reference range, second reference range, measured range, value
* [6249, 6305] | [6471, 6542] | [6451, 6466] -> -0.01 mag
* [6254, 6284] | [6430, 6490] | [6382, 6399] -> 0.02 mag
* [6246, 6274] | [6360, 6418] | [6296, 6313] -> -0.08 mag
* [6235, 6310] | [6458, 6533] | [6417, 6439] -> 0.02 mag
